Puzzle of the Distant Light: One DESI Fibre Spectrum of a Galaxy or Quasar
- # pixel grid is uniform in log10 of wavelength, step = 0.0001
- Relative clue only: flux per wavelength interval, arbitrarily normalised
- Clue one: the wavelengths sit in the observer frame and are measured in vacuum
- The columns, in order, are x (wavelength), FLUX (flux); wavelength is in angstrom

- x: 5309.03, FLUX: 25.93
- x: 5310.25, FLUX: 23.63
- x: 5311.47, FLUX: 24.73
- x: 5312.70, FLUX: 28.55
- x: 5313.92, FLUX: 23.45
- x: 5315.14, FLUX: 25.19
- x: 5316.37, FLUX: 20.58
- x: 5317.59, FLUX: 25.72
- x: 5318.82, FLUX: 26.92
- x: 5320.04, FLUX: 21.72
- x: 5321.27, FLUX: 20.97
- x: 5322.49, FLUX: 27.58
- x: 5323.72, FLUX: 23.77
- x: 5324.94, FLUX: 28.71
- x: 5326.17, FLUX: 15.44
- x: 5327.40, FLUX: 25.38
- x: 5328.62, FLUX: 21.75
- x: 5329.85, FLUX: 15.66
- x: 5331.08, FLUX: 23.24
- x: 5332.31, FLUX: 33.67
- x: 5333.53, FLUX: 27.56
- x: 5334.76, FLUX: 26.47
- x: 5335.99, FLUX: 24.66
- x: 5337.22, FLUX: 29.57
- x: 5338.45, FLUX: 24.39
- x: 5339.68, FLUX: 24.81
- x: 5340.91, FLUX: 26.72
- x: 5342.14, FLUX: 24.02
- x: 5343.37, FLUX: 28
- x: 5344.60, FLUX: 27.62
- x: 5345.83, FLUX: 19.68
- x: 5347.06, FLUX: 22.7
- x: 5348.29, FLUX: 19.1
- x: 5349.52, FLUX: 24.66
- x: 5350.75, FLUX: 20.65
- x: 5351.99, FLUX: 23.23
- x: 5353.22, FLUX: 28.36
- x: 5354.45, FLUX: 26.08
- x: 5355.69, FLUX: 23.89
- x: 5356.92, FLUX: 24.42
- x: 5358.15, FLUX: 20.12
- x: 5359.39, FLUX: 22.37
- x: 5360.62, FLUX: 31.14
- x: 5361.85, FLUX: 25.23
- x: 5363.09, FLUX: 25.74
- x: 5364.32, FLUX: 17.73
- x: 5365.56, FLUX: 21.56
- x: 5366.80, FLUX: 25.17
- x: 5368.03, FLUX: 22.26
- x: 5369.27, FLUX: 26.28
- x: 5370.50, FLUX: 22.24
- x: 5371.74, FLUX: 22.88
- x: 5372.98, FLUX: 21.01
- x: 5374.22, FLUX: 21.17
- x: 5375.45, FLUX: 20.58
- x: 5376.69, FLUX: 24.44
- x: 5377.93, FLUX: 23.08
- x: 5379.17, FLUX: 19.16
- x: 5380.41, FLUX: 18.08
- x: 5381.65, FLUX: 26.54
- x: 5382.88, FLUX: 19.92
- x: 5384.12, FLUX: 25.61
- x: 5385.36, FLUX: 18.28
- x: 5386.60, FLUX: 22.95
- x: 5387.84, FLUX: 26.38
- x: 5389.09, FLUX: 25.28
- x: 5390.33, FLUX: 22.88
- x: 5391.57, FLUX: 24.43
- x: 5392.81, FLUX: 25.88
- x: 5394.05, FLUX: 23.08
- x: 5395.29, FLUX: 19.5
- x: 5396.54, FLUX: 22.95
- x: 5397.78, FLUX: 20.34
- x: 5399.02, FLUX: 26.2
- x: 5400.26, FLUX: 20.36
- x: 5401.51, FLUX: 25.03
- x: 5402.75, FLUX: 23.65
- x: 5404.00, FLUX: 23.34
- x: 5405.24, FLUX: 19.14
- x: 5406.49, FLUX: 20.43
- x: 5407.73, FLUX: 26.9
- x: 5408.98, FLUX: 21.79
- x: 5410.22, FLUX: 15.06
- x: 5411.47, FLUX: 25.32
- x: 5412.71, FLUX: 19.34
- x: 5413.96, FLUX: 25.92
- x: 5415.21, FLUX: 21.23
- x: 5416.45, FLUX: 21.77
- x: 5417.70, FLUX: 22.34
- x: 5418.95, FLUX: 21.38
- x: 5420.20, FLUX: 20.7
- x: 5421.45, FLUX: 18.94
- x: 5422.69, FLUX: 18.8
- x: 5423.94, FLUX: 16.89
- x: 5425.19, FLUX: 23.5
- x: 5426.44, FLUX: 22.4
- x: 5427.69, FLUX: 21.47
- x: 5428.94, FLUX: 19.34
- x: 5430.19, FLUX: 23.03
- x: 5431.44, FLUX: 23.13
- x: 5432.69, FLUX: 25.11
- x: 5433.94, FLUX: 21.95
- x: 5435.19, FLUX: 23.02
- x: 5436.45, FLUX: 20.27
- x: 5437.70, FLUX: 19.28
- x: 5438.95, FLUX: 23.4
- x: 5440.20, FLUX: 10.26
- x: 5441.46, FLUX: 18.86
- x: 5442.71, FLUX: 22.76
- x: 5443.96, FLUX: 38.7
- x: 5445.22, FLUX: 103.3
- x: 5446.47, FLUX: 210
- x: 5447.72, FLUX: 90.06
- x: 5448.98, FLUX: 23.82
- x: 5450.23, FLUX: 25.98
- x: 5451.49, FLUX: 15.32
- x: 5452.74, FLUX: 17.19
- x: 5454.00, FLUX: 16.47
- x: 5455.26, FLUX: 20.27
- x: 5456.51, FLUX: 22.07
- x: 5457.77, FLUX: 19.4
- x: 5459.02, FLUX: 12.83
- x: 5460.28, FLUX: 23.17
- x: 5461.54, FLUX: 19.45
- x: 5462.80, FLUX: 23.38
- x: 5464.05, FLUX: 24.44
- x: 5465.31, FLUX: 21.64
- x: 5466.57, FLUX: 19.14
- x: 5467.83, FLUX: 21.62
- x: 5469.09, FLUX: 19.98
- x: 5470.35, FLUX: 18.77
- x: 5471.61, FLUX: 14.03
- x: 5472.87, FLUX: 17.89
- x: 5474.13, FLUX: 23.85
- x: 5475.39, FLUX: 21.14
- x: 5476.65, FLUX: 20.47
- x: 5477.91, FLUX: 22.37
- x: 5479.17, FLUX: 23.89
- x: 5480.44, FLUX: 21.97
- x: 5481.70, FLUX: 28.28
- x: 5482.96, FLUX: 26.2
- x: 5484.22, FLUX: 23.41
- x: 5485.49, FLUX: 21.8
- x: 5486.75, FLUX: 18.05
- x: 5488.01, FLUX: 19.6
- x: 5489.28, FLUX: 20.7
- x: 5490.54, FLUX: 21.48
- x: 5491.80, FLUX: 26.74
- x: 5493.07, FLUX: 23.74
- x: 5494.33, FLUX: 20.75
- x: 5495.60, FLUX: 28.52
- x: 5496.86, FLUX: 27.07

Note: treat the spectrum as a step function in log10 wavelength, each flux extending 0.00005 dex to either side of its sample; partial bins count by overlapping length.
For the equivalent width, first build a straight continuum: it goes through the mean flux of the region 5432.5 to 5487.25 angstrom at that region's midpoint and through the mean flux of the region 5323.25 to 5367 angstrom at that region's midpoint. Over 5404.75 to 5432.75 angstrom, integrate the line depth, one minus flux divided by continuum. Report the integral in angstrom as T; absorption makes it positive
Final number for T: 6.0 angstrom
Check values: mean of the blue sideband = 24.2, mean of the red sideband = 29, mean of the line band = 21.4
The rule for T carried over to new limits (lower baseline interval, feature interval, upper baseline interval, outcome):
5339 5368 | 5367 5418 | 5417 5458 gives 9.2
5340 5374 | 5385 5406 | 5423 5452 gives 4.8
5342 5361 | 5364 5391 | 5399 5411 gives 0.7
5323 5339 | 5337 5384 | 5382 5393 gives 1.1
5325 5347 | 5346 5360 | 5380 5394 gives 0.6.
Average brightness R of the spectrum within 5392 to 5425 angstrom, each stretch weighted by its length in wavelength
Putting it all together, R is 21.8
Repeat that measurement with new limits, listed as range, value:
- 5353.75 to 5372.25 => 23.8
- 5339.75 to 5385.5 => 23.3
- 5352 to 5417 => 22.9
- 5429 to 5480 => 29.4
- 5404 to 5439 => 21.5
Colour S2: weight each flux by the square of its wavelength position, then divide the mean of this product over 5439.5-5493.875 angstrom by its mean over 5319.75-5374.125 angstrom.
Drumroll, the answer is 1.26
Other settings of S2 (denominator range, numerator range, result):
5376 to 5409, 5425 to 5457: 1.56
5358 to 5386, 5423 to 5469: 1.38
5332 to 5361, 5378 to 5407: 0.92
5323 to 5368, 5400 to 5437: 0.92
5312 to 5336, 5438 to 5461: 1.69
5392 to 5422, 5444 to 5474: 1.59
